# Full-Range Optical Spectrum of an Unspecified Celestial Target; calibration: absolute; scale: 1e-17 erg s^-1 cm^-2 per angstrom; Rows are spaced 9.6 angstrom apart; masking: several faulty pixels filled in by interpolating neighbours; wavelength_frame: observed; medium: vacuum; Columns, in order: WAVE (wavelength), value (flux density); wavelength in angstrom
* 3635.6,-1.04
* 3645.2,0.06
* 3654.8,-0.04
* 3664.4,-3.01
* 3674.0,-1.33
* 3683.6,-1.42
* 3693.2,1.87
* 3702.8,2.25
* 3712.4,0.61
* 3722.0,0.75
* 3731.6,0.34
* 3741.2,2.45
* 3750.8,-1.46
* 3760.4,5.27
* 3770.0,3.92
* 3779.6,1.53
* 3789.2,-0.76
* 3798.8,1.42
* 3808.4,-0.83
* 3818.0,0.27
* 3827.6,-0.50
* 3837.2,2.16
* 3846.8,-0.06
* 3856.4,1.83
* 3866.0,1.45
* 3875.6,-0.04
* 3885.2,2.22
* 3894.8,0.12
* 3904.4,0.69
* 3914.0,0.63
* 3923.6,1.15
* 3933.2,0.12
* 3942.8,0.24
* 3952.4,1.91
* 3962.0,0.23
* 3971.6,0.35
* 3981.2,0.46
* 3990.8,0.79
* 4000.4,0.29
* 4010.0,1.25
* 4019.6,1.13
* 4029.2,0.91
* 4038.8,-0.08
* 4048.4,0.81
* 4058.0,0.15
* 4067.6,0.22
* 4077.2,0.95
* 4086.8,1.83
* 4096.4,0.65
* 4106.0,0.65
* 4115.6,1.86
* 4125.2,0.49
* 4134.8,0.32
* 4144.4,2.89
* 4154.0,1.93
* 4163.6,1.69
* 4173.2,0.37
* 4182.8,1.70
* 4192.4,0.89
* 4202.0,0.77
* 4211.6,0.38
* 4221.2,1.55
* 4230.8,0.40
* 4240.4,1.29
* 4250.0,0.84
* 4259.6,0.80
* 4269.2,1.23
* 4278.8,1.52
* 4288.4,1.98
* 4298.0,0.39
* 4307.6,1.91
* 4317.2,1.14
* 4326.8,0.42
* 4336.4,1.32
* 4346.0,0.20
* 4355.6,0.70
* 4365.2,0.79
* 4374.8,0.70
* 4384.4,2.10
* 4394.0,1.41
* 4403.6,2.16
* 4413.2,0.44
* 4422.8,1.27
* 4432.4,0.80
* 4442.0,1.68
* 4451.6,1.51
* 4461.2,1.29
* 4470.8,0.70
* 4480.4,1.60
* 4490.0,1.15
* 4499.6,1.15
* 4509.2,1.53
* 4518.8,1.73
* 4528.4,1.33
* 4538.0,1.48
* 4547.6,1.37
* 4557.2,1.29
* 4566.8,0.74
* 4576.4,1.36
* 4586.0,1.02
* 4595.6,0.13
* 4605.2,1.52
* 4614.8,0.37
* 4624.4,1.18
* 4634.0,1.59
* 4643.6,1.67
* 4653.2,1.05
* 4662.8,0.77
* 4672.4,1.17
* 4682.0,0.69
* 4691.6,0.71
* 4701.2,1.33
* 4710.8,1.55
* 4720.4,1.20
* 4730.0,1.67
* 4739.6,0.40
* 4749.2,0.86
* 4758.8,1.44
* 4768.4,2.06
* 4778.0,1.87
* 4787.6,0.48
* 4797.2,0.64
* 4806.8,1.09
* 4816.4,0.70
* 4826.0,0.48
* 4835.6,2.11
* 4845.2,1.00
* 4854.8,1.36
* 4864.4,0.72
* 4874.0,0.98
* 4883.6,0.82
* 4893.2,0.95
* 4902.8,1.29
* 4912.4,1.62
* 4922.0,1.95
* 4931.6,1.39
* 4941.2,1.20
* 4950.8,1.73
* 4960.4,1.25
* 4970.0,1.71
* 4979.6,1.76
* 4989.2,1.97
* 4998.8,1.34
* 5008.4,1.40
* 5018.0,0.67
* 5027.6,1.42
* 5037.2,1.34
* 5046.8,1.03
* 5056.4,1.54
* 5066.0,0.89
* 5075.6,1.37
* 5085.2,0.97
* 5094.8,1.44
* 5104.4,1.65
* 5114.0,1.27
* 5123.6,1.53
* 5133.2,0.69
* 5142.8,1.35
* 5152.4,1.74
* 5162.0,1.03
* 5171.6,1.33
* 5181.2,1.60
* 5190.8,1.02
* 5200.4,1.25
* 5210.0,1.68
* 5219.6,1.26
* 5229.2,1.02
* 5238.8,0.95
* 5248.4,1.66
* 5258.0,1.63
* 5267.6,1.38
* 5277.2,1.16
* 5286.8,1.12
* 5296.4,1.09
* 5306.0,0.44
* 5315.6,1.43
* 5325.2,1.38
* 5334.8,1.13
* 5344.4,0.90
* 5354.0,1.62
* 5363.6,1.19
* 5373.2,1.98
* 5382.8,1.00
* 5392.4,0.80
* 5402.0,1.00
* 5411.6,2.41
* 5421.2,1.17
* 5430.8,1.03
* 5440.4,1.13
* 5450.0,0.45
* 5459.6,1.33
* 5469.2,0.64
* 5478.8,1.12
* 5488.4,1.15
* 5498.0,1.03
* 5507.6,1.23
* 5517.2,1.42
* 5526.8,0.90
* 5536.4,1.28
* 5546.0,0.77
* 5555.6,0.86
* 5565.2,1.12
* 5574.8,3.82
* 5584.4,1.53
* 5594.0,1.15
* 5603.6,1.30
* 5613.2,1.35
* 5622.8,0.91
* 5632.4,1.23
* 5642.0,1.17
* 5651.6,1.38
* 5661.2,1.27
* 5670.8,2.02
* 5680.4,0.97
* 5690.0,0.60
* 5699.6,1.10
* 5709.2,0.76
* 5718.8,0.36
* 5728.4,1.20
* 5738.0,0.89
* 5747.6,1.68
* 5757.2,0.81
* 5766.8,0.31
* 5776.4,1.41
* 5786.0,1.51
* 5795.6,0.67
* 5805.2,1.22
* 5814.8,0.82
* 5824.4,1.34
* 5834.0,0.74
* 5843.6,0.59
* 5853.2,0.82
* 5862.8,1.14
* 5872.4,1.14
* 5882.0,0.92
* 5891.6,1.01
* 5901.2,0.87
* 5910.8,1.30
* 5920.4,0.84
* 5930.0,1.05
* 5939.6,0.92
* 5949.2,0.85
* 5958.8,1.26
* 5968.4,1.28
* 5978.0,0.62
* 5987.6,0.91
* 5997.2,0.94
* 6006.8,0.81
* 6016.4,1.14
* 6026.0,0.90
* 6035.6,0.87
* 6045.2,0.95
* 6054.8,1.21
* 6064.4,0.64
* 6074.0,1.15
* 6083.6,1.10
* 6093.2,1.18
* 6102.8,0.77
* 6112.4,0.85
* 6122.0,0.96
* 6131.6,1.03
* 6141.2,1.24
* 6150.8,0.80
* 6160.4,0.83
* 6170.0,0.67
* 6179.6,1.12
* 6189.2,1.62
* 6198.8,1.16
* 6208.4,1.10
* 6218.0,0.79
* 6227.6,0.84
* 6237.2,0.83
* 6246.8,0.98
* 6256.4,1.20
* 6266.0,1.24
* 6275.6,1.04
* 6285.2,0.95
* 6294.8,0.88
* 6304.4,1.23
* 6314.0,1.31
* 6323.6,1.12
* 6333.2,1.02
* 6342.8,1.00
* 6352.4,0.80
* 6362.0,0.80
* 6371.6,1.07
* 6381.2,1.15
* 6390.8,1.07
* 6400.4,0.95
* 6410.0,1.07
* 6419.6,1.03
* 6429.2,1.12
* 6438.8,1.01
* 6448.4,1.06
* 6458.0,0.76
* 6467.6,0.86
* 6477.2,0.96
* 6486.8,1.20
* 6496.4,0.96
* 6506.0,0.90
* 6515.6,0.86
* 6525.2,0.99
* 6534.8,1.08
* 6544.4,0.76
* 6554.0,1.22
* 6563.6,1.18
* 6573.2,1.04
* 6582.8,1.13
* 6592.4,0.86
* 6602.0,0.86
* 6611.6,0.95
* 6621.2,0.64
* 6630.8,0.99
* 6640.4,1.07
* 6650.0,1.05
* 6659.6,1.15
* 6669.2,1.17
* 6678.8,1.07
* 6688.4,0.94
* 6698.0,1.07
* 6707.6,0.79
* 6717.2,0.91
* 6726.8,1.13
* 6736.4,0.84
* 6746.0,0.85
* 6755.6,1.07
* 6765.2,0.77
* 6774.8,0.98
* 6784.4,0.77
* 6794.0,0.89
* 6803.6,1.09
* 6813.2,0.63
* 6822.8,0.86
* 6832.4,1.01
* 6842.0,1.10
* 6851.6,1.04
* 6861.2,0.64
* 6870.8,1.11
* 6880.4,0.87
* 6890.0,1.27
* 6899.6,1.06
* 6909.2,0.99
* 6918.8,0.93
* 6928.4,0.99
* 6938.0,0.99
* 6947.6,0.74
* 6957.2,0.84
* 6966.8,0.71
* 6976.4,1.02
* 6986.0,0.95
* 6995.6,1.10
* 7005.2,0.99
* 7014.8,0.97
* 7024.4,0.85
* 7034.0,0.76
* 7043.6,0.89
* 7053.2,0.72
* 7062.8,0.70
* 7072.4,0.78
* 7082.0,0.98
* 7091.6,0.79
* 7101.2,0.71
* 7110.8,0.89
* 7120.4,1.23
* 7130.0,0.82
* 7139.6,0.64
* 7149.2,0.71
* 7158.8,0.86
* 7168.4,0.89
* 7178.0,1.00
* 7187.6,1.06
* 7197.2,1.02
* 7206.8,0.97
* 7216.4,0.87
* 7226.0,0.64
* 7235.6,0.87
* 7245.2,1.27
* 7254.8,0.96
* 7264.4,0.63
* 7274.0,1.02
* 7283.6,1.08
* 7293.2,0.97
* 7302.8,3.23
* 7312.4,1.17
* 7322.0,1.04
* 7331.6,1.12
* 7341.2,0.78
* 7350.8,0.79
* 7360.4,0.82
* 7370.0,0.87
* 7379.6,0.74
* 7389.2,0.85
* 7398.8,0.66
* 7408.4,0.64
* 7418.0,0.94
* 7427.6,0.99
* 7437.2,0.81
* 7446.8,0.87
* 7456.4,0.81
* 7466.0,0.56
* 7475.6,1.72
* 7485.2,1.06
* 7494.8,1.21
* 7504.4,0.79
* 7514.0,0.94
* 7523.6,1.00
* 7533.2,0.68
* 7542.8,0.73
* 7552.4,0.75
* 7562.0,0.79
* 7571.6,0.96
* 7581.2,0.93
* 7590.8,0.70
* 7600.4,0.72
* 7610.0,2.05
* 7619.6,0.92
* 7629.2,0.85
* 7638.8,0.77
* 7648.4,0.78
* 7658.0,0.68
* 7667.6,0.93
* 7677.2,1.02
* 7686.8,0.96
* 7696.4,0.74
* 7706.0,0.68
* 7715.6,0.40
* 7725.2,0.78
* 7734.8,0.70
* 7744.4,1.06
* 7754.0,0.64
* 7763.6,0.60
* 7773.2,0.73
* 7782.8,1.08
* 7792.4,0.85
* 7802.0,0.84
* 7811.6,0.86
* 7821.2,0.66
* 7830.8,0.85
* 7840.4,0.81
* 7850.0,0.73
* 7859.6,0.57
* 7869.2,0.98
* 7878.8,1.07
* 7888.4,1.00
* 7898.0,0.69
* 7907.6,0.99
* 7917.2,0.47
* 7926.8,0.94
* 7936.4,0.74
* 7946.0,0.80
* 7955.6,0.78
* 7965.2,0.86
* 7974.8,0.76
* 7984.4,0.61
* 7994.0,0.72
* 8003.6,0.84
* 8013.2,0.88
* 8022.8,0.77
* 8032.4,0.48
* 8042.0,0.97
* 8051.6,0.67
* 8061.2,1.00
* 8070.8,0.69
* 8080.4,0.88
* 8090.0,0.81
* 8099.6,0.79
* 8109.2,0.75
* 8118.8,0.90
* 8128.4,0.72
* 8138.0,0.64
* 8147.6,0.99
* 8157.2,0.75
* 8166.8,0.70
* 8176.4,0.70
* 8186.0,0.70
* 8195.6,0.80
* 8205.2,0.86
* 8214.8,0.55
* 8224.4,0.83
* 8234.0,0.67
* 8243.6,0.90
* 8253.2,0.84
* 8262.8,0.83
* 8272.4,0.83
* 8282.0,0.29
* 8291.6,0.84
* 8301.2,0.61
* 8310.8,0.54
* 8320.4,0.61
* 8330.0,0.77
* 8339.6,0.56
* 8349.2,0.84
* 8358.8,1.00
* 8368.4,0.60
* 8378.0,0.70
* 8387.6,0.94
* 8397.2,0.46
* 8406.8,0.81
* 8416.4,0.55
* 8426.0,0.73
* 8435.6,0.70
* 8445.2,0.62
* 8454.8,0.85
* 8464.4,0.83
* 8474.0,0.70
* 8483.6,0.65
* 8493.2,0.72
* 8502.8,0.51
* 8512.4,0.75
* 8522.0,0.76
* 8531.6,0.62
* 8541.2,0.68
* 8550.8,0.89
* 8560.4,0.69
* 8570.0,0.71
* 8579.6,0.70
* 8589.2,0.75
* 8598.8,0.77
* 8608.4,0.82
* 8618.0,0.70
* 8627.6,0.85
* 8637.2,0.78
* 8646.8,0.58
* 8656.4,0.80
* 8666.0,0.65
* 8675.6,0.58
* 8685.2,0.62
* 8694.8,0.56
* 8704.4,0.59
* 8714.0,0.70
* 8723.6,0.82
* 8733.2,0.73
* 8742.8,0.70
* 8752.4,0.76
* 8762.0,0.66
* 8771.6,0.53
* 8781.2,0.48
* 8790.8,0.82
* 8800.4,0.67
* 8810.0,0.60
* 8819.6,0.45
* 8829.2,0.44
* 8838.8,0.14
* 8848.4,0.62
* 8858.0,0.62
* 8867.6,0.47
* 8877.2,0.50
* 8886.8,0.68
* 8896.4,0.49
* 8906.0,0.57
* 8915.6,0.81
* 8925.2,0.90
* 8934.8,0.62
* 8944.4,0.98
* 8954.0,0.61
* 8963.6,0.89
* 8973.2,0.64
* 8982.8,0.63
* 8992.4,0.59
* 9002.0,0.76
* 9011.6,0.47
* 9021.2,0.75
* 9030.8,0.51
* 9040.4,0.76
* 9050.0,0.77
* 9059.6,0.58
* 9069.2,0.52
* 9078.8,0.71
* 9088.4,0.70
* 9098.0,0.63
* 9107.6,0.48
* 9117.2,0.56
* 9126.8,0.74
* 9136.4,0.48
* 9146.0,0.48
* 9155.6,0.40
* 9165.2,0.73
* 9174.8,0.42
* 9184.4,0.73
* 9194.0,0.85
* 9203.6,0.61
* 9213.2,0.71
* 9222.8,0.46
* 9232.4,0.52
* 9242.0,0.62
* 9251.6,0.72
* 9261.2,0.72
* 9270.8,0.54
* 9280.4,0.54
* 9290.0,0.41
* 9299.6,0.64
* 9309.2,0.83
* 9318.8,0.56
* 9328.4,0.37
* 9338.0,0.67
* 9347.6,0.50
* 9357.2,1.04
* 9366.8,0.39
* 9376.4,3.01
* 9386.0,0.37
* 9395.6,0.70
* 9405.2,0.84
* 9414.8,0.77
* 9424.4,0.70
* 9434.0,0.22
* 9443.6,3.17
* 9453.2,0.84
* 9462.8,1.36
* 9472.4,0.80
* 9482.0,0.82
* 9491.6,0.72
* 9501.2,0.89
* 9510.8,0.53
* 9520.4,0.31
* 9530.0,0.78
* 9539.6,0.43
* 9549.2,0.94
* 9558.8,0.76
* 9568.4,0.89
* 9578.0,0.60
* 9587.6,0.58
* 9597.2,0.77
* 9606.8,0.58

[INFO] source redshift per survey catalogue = 0.113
